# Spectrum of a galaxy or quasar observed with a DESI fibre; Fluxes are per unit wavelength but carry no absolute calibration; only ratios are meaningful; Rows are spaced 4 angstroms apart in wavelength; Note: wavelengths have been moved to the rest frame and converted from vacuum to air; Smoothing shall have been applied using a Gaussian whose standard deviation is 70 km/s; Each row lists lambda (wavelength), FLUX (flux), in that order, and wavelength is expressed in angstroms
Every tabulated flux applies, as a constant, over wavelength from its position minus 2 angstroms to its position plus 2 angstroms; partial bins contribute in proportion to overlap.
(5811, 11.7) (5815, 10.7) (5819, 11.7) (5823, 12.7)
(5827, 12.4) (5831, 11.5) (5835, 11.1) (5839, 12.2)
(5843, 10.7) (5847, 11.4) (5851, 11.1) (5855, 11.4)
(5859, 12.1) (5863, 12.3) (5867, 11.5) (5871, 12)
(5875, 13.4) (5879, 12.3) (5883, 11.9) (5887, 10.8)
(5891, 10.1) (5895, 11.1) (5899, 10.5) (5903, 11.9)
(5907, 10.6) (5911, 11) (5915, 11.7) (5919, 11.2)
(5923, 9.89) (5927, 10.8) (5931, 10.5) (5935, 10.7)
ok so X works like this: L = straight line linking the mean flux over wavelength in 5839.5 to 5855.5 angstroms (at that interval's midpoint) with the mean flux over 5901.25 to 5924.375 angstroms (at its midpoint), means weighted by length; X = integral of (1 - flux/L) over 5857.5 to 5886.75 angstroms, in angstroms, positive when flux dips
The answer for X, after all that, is -2.5 angstroms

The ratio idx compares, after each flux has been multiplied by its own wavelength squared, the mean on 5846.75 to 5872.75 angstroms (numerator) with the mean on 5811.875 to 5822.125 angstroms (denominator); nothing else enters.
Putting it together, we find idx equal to 1.04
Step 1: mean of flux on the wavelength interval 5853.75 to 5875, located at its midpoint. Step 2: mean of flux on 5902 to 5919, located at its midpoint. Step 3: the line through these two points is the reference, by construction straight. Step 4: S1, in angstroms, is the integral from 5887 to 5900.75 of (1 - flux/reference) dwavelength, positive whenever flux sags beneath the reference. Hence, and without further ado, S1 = 1.1 angstroms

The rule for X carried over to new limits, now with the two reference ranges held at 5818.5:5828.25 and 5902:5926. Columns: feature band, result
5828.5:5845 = 1.0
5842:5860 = 0.9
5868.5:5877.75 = -0.8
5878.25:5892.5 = 0.3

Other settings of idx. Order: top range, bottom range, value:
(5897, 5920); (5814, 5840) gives 0.97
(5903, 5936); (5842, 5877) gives 0.94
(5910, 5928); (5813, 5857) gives 0.97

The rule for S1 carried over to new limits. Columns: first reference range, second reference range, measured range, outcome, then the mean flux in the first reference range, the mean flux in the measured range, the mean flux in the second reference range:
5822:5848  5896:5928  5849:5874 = -0.80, 11.7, 11.8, 11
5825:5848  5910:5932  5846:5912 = -1.74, 11.6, 11.5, 10.9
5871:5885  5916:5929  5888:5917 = 1.26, 12.5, 11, 10.7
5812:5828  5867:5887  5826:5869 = 1.41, 11.8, 11.6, 12.2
